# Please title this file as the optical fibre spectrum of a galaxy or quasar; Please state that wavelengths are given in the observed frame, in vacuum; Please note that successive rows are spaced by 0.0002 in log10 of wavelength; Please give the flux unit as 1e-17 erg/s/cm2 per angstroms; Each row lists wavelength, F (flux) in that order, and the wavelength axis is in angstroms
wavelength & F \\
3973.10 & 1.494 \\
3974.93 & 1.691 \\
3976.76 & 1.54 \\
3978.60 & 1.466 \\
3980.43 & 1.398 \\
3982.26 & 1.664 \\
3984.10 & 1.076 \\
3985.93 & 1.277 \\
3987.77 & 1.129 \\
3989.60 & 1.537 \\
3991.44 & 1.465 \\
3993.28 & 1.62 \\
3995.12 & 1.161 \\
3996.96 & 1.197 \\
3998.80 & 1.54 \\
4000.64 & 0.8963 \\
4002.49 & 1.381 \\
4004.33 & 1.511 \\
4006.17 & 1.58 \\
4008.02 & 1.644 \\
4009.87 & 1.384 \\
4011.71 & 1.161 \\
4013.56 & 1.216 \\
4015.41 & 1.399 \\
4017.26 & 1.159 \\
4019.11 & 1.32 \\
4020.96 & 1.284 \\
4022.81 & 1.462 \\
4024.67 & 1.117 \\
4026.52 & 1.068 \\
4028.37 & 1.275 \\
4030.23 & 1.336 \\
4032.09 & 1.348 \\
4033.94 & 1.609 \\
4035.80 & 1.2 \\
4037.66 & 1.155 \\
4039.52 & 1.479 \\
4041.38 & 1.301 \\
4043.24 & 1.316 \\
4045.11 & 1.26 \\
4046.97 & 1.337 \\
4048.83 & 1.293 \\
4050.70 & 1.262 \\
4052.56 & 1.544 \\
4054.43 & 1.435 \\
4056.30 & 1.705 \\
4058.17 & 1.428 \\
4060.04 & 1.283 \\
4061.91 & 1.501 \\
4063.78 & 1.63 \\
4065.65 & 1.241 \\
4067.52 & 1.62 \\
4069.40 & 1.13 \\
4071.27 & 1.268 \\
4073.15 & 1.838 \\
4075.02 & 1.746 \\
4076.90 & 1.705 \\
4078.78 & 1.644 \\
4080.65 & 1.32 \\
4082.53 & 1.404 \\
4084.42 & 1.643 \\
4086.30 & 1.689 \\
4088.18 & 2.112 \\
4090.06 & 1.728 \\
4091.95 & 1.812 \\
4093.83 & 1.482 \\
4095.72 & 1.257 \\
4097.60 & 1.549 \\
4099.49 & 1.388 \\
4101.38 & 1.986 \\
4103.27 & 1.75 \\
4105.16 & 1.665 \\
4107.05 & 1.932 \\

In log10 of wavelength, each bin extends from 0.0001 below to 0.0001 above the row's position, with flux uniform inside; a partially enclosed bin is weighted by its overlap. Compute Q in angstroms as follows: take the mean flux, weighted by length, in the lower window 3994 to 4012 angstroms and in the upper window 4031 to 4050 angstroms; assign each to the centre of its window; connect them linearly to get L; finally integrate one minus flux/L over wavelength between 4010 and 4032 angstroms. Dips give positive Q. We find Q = 1.3 angstroms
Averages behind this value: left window 1.36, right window 1.33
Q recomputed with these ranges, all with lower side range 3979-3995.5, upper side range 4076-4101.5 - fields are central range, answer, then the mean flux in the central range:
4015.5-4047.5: 3.9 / 1.3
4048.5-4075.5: 1.6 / 1.46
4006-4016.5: 0.4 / 1.38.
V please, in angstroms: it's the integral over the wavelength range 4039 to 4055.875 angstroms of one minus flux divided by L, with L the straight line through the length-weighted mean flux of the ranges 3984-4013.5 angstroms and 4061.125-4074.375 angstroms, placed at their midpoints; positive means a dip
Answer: 0.8 angstroms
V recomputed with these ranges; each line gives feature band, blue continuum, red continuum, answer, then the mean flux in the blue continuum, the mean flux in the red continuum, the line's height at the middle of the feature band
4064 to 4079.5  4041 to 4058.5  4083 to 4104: 0.0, 1.39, 1.66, 1.53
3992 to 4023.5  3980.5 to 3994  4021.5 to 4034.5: 0.0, 1.39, 1.31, 1.35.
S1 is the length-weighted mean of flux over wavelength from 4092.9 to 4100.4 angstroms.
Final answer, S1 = 1.42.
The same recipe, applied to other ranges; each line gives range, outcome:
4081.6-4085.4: 1.52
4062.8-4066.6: 1.44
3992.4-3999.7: 1.38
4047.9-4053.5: 1.37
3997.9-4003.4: 1.27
